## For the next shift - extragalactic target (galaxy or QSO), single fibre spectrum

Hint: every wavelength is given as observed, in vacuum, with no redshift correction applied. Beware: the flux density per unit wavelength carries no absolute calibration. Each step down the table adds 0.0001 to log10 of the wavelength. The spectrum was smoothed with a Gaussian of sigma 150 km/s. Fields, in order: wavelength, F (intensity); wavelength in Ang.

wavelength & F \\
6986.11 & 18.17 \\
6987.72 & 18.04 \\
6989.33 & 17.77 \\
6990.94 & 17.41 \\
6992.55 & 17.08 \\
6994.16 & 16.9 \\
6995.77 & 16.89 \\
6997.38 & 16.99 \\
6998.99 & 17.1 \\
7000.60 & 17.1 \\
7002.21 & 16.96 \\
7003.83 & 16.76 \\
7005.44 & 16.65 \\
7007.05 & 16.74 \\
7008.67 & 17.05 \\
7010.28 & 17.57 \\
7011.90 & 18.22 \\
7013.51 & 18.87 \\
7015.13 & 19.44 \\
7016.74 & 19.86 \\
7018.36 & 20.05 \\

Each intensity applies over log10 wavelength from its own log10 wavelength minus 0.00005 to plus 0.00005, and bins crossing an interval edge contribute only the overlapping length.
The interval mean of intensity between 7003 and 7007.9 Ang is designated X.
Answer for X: 16.7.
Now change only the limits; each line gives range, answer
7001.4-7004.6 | 16.8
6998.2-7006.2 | 16.9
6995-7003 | 17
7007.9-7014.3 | 17.9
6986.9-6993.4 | 17.6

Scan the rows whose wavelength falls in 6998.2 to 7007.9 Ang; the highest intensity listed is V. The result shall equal 17.1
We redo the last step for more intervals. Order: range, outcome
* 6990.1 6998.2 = 17.41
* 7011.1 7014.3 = 18.87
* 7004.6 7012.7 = 18.22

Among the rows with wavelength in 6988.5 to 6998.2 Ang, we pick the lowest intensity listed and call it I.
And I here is 16.89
